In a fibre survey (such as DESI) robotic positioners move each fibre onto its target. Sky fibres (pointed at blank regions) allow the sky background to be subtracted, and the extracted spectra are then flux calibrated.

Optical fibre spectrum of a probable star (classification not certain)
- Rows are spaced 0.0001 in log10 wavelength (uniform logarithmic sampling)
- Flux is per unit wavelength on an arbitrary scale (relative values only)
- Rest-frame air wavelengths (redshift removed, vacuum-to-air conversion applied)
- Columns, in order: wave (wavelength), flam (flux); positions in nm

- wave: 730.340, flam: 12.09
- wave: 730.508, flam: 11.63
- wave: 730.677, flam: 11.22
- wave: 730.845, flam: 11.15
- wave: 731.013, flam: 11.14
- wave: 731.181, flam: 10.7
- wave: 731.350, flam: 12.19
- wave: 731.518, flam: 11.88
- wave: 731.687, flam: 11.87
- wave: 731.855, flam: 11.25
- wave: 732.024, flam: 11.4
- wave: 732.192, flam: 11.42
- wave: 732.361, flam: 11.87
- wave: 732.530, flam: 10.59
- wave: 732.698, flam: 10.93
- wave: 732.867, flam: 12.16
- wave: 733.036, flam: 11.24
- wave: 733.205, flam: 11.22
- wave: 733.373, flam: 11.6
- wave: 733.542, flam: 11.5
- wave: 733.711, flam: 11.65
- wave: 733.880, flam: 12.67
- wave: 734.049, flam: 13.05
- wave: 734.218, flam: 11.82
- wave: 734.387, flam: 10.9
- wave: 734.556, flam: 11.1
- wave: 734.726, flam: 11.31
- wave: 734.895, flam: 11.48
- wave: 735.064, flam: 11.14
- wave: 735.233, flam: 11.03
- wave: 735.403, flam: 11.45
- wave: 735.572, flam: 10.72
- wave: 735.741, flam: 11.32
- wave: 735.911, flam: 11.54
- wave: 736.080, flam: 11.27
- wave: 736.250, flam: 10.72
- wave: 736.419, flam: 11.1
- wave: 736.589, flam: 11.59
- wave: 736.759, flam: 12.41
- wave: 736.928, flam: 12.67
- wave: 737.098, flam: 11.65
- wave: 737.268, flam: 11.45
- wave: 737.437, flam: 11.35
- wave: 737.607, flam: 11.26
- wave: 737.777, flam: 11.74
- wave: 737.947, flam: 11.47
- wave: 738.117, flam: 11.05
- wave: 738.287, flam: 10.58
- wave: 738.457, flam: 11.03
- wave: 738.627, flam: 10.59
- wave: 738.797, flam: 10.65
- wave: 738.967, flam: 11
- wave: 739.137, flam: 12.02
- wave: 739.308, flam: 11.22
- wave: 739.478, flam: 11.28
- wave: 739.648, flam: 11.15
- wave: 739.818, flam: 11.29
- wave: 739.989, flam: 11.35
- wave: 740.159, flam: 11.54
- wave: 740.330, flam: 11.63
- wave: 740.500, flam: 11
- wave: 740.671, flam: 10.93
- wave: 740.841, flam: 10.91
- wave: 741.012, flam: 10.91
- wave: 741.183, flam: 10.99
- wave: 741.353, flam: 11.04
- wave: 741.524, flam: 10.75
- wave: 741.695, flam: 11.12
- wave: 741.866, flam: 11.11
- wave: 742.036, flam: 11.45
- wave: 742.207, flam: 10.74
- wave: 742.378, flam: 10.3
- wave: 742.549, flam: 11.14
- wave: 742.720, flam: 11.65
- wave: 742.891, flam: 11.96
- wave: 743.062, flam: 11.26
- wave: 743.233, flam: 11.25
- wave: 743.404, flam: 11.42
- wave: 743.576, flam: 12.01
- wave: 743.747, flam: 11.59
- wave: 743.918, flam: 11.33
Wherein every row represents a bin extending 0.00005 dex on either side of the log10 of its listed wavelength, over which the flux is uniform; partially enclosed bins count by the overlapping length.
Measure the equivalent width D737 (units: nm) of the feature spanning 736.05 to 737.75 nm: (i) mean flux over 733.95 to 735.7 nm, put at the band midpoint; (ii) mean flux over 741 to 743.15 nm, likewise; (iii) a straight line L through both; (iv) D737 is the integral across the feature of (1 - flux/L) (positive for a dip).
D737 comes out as -0.036 nm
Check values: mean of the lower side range 11.4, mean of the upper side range 11.1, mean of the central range 11.6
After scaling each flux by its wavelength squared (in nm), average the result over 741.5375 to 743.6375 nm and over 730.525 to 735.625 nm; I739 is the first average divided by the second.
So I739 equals 1.01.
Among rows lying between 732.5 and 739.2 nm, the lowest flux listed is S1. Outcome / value 10.58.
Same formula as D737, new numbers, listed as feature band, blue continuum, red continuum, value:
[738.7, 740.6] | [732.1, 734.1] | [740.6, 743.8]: 0.01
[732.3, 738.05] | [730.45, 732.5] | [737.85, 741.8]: -0.10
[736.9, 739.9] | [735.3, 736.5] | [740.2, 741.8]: -0.05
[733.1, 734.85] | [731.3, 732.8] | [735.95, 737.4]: -0.02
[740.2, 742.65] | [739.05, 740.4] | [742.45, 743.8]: 0.10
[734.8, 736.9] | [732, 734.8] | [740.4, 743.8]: 0.02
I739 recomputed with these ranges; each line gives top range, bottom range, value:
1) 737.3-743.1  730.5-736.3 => 0.99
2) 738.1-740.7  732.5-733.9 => 0.99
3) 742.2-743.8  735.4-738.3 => 1.01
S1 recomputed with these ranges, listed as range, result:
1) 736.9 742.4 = 10.3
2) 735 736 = 10.72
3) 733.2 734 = 11.22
